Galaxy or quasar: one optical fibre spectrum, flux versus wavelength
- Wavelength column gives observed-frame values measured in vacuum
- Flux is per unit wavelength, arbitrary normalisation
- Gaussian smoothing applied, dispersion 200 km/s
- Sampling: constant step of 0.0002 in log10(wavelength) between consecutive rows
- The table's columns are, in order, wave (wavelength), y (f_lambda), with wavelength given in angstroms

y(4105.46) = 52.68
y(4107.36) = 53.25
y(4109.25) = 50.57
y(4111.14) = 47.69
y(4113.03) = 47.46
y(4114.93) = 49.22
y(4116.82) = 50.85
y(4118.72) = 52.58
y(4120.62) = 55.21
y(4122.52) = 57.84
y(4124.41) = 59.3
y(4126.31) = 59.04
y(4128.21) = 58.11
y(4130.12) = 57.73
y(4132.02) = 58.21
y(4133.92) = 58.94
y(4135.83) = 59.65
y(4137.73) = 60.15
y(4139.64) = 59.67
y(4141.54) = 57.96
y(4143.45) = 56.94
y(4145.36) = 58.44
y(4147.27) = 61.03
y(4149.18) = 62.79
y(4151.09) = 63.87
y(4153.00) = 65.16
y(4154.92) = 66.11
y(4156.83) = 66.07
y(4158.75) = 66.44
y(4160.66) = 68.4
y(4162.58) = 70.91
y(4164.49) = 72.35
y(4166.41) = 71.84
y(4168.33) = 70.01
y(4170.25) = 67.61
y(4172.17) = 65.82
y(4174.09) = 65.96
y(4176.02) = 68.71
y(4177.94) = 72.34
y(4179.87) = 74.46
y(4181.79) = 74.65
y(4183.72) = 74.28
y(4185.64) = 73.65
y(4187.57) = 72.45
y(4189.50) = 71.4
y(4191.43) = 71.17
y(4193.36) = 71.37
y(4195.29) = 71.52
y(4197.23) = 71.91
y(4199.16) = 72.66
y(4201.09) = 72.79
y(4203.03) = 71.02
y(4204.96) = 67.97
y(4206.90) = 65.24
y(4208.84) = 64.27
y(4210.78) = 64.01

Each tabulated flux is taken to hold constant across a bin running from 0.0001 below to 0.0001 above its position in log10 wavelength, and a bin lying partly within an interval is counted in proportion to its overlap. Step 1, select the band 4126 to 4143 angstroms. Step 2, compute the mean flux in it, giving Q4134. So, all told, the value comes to 58.8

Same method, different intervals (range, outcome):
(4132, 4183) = 65.5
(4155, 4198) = 70.5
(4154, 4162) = 67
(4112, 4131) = 54.7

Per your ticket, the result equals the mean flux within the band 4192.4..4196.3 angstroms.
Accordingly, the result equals 71.3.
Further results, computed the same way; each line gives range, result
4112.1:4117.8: 49.2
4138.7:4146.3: 58.3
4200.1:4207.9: 69.2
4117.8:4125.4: 56.3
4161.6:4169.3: 71.3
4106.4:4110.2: 51.8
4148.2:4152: 63.3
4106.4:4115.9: 49.6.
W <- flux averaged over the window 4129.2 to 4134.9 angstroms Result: 58.3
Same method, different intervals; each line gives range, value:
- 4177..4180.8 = 73.3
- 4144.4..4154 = 62.2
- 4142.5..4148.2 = 58.8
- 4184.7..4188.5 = 73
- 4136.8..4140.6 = 59.9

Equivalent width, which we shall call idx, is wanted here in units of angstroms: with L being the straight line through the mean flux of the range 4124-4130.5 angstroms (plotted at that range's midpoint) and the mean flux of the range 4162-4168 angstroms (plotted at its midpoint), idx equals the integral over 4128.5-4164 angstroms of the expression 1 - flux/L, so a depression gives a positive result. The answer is 1.6 angstroms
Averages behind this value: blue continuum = 58.5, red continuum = 71.6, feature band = 62.2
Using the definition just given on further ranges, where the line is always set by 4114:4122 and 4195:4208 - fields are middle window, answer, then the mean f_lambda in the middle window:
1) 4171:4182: -0.9 angstroms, 70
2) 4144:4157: -0.8 angstroms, 63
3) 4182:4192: -0.8 angstroms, 72.8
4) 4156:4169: -1.6 angstroms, 69.5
